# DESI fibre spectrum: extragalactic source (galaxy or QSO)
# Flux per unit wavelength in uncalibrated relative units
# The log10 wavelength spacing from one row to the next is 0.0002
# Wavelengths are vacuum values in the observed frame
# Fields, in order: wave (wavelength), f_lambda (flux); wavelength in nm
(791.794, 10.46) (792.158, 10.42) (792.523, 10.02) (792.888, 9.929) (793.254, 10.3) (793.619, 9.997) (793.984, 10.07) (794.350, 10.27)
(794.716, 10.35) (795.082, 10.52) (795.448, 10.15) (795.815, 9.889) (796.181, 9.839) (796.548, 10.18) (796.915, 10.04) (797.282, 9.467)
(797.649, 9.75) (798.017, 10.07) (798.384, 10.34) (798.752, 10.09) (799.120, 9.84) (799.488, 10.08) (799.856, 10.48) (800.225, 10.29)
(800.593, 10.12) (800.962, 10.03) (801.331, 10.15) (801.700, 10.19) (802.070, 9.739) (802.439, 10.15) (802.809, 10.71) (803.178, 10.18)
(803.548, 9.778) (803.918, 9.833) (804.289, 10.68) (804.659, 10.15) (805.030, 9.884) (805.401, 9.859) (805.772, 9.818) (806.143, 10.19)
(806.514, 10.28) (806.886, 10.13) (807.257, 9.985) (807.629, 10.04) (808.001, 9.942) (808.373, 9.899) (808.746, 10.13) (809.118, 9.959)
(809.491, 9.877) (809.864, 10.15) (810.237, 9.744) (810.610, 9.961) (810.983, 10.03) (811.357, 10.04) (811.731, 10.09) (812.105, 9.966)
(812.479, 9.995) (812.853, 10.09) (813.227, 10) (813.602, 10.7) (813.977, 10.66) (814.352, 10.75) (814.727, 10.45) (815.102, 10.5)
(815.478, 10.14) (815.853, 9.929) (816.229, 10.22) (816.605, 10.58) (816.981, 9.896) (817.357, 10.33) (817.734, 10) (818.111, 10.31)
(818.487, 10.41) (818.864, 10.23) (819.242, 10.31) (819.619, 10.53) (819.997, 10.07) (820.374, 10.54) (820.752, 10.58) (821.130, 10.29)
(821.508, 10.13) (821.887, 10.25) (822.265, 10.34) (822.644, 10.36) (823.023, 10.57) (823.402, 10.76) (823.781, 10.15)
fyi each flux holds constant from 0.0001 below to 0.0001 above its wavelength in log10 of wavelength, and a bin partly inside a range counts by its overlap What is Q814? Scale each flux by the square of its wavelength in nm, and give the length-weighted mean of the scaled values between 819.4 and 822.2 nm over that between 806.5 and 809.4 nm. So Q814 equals 1.06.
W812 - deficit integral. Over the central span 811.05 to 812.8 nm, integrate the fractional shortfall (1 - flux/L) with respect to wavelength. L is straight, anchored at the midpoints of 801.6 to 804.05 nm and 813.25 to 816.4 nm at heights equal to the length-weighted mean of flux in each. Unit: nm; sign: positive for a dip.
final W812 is 0.05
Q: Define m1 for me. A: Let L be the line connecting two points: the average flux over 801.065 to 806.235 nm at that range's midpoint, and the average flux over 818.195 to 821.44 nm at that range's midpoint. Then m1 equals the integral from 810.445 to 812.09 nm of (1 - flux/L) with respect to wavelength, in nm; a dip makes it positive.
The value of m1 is 0.03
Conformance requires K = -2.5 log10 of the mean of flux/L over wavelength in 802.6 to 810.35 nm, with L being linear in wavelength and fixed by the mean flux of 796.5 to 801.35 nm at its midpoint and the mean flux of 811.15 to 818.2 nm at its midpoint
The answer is 0.01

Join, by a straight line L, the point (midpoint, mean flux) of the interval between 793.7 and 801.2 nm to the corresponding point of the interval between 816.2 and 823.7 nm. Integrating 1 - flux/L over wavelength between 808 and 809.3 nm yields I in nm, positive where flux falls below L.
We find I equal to 0.03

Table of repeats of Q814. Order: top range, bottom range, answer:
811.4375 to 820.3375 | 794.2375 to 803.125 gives 1.06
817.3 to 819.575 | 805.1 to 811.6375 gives 1.05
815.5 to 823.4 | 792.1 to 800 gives 1.08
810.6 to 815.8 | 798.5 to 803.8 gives 1.04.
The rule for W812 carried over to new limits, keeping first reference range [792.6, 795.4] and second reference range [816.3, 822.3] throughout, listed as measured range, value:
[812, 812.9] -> 0.02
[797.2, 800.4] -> 0.05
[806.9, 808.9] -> 0.05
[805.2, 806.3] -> 0.03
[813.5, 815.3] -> -0.06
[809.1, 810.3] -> 0.04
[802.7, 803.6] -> 0.00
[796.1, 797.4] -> 0.04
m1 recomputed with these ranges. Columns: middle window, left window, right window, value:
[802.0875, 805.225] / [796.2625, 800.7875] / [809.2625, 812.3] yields -0.038 nm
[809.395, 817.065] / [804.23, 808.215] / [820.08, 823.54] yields 0.027 nm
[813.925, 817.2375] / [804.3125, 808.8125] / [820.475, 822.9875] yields -0.035 nm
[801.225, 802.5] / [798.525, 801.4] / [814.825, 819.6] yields 0.013 nm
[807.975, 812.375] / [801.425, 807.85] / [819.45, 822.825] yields 0.084 nm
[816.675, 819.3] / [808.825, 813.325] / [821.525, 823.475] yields 0.005 nm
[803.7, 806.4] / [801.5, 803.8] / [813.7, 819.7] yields 0.025 nm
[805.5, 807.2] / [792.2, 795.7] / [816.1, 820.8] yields 0.026 nm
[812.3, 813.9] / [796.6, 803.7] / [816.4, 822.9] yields 0.000 nm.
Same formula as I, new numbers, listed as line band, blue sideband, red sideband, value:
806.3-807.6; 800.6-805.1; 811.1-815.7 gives 0.01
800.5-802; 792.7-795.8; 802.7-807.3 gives 0.01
